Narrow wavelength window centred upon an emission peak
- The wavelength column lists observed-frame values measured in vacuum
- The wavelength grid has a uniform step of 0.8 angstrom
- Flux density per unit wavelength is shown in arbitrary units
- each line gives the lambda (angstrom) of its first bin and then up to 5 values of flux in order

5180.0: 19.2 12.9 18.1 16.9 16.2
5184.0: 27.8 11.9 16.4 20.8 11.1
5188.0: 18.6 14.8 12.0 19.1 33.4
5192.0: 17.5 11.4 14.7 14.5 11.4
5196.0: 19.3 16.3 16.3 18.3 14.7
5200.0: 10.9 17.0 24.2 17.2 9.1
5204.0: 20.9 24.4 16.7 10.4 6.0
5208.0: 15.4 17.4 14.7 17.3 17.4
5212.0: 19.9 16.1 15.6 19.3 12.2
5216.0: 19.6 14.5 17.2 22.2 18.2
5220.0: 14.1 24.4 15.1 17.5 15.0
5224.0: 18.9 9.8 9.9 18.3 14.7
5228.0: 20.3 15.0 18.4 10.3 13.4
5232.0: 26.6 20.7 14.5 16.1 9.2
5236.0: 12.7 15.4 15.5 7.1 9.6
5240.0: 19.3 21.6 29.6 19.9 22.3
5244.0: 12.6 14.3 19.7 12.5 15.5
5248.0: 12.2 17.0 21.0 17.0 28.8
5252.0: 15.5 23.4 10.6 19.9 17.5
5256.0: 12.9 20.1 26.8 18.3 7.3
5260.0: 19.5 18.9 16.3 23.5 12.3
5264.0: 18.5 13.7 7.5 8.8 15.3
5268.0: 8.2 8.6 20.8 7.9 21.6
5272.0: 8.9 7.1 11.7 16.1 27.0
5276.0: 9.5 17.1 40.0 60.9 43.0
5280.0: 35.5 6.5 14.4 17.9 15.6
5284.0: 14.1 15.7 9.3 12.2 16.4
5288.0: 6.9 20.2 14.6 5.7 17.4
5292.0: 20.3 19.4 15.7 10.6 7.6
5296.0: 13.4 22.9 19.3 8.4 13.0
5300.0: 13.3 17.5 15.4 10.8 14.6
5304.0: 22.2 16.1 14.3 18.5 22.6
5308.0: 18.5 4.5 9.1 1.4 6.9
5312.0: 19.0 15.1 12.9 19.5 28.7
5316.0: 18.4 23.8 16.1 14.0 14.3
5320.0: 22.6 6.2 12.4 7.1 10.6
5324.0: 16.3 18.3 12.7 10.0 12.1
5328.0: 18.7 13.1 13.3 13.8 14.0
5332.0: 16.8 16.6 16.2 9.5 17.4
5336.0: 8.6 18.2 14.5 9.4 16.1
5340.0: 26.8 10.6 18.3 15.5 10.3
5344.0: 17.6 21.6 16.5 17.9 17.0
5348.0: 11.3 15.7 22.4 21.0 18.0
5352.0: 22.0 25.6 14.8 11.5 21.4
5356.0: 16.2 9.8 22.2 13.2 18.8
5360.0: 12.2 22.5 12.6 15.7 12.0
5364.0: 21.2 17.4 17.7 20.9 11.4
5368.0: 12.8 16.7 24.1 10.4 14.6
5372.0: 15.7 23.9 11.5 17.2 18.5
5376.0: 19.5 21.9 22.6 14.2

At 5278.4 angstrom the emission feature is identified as Hbeta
